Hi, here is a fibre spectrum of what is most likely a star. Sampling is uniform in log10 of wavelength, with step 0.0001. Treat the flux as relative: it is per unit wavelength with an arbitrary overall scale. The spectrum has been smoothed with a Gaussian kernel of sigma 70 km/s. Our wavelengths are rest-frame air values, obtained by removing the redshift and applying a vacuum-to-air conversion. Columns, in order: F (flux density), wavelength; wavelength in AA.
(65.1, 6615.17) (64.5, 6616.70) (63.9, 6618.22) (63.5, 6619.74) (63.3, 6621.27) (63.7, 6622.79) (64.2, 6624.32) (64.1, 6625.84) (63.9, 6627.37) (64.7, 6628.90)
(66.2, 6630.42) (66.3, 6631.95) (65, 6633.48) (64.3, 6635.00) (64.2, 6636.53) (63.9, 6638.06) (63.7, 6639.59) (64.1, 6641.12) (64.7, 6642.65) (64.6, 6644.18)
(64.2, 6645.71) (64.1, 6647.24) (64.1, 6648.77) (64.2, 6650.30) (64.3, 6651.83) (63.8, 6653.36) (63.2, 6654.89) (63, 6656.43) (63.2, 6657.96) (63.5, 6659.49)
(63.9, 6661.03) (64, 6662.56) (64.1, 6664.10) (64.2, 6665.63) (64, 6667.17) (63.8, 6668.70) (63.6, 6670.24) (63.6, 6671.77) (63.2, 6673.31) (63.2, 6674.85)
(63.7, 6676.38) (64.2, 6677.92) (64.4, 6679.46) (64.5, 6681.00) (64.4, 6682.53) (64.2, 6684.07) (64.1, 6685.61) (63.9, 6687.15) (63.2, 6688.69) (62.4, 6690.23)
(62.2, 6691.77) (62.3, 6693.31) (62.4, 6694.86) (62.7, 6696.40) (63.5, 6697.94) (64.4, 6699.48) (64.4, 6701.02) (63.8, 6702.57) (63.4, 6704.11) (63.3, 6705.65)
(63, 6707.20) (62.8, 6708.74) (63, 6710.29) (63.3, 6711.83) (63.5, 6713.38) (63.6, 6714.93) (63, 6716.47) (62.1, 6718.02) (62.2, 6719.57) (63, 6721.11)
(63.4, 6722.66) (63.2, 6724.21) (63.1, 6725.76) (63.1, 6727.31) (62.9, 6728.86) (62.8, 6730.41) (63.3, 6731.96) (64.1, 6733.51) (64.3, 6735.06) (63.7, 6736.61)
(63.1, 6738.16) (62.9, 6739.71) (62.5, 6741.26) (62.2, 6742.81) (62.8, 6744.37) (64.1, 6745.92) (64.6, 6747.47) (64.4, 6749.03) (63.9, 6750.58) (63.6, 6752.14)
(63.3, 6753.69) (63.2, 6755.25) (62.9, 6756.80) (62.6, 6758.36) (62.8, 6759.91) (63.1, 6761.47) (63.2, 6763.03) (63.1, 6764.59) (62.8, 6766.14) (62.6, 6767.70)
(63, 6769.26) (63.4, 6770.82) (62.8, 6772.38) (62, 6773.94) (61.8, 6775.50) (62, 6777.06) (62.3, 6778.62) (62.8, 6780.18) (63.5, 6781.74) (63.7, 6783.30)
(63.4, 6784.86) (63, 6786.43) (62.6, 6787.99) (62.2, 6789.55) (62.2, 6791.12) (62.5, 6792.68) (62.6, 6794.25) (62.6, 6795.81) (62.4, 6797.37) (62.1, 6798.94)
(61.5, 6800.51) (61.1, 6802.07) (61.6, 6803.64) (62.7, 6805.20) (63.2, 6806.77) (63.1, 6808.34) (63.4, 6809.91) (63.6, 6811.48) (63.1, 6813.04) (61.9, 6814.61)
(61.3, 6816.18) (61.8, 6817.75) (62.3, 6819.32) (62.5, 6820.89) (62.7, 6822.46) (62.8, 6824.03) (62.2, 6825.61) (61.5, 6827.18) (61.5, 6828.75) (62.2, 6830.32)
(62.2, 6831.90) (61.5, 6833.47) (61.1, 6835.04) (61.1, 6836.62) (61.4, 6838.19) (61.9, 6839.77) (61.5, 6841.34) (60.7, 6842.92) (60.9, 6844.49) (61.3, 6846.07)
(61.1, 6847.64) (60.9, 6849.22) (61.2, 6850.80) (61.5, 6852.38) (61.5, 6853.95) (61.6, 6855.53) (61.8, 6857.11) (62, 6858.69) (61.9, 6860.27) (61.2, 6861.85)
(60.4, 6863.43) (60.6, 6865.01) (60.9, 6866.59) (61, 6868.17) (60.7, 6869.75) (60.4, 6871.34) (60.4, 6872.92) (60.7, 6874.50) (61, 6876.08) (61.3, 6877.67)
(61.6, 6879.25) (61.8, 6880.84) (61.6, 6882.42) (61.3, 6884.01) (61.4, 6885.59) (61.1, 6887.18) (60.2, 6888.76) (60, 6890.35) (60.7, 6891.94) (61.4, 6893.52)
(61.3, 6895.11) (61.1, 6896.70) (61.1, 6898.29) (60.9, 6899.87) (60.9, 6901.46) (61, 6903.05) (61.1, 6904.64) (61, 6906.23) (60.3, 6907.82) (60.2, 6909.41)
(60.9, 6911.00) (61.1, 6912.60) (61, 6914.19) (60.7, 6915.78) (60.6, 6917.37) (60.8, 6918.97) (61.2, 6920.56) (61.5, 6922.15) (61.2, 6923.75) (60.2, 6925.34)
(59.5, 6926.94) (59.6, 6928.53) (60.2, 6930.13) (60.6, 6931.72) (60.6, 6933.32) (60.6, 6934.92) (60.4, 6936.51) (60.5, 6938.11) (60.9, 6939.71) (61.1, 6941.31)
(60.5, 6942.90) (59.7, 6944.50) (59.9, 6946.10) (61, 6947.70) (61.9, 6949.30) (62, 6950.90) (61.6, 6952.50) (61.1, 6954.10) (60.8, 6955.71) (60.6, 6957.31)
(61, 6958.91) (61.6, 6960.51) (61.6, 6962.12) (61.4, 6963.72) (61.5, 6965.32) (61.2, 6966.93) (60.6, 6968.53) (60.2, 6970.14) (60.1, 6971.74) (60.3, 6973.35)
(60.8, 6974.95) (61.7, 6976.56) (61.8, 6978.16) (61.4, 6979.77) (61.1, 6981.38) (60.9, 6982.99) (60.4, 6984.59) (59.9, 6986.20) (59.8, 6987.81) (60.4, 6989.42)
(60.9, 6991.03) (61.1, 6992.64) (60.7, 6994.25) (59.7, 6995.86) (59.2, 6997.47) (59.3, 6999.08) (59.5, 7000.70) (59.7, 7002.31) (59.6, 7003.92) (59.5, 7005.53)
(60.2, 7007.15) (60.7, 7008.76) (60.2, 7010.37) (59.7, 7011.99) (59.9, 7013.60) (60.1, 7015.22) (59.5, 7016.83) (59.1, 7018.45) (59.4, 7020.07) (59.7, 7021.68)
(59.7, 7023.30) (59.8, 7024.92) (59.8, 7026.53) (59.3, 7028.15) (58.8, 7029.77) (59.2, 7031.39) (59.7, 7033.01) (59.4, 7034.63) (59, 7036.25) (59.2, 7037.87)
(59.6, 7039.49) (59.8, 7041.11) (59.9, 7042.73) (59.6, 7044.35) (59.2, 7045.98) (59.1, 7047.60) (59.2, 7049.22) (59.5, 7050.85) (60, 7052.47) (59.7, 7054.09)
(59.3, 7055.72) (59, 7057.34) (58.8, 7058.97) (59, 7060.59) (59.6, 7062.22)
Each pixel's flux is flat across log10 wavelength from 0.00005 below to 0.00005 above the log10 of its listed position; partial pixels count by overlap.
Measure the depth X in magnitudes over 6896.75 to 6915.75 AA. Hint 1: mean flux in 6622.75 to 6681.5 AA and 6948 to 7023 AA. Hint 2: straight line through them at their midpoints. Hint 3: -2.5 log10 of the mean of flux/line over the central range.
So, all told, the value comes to 0.01 mag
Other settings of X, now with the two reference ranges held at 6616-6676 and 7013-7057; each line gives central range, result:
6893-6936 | 0.00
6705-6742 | 0.00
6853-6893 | 0.01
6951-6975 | -0.01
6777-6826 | -0.01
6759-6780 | 0.00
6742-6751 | -0.01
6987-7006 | 0.00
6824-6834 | 0.00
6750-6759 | -0.01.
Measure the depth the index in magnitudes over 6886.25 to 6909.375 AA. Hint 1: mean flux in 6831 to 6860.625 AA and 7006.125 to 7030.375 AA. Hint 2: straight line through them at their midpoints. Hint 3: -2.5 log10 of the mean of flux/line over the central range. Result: 0.00 mag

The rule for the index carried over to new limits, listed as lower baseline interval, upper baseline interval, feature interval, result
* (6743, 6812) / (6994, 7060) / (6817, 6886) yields 0.01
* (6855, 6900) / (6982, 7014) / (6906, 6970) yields 0.00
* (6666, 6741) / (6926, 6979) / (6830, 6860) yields 0.01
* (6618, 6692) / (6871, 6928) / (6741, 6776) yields -0.01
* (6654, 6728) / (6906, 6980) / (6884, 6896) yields 0.01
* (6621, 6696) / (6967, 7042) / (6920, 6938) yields 0.01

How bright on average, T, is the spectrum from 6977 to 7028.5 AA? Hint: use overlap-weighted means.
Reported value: 60.1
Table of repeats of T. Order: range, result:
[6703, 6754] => 63.3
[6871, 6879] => 60.9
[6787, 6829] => 62.4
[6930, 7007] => 60.6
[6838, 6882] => 61.2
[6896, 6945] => 60.7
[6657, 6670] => 63.8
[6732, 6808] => 62.9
